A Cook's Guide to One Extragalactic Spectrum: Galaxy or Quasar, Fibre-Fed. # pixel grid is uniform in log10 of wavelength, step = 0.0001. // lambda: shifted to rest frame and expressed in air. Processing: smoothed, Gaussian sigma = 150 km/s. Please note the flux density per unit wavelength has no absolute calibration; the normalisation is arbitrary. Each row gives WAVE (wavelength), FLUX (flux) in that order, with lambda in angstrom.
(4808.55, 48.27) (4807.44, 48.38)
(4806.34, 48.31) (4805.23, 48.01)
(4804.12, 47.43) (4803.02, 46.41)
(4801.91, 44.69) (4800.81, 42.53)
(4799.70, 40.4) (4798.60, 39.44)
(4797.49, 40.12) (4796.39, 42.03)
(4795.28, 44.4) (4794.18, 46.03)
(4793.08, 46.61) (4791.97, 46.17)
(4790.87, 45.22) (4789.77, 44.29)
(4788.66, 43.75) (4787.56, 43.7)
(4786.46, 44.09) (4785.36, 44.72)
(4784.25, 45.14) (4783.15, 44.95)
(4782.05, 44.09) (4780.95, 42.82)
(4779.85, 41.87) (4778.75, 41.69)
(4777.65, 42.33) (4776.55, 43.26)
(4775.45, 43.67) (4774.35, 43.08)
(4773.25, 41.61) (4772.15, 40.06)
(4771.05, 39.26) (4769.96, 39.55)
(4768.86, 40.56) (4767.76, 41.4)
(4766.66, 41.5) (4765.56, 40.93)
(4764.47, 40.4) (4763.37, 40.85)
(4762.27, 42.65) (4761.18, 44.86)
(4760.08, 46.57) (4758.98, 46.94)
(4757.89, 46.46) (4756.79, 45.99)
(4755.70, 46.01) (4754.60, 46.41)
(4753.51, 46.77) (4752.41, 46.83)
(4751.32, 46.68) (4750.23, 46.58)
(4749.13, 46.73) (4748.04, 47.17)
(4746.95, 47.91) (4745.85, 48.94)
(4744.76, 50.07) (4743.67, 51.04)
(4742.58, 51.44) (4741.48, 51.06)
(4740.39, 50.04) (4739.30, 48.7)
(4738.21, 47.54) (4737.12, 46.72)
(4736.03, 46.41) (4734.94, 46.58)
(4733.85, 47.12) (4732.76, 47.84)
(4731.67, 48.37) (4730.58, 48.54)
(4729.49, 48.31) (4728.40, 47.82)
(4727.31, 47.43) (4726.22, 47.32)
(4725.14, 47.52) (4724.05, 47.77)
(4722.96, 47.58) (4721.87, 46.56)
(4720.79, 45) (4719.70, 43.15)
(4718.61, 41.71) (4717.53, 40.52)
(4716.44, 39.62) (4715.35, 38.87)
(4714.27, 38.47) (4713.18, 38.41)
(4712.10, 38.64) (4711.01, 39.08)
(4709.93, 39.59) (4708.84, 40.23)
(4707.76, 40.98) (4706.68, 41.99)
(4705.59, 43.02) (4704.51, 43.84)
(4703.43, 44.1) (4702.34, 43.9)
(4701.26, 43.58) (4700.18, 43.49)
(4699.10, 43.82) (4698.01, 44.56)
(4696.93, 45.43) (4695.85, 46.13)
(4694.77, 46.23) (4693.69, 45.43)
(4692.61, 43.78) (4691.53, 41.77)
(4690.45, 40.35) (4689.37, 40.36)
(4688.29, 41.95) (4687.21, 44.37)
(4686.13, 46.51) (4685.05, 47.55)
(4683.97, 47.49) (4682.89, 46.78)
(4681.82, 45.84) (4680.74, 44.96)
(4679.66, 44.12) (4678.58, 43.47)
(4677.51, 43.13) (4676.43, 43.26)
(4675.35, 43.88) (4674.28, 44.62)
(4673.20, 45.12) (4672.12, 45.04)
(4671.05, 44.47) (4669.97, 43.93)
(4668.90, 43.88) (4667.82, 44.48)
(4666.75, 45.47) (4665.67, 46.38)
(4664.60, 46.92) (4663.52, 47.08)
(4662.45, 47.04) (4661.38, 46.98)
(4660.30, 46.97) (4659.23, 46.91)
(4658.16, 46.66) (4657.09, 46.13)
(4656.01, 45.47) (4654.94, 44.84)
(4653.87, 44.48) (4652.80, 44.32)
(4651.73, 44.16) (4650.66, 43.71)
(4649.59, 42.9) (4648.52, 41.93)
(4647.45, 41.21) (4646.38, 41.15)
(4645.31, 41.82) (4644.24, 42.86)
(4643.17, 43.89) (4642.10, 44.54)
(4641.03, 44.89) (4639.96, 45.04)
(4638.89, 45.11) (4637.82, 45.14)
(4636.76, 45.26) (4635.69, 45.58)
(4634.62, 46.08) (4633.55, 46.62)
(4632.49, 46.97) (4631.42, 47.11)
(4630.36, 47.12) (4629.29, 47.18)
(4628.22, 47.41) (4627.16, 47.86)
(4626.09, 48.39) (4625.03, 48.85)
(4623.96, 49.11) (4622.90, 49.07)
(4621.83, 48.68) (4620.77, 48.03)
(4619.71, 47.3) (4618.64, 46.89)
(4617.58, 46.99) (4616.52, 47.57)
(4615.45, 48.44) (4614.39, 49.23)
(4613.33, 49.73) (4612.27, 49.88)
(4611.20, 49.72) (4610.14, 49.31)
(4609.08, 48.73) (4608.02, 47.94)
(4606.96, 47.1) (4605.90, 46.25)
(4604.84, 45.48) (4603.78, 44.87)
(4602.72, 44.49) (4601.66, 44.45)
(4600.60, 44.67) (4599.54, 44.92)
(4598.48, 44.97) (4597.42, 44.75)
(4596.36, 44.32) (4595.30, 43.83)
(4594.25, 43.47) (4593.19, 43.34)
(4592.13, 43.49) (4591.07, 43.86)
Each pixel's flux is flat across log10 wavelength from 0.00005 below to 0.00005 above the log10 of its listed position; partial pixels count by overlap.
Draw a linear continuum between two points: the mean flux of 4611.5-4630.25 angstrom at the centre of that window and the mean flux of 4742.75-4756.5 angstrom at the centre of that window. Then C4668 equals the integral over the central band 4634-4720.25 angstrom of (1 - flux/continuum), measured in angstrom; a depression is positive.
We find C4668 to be 7.50 angstrom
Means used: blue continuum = 48.2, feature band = 43.8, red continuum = 47.7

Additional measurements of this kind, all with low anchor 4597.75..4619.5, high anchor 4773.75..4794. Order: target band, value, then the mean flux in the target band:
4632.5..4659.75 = 1.1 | 44.5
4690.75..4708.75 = 0.7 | 43.8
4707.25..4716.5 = 1.2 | 39.3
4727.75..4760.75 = -2.3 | 47.8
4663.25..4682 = 0.5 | 44.7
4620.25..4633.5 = -0.3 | 48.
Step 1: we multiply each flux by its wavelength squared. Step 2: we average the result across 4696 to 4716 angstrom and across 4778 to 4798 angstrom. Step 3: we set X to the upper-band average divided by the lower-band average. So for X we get 1.1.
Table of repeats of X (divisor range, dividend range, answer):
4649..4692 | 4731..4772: 1.06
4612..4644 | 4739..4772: 1.02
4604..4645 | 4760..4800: 0.97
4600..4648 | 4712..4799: 1.02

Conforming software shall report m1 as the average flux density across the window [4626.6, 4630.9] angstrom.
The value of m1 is 47.4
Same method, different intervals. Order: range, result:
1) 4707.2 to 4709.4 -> 40.7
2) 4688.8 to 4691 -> 40.4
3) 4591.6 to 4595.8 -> 43.6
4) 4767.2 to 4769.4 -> 40.9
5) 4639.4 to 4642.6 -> 44.8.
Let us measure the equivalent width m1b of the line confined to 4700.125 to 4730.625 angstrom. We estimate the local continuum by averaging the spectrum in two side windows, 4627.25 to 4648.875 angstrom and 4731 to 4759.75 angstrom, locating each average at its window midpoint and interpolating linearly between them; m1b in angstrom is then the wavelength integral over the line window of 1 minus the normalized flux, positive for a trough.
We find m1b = 2.4 angstrom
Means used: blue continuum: 44.9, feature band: 43.3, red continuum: 47.8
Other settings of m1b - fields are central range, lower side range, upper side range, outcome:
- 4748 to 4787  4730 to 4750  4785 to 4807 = 2.3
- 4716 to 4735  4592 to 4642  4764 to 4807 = -0.7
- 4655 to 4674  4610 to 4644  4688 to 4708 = -0.2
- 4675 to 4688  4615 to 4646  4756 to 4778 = 0.0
